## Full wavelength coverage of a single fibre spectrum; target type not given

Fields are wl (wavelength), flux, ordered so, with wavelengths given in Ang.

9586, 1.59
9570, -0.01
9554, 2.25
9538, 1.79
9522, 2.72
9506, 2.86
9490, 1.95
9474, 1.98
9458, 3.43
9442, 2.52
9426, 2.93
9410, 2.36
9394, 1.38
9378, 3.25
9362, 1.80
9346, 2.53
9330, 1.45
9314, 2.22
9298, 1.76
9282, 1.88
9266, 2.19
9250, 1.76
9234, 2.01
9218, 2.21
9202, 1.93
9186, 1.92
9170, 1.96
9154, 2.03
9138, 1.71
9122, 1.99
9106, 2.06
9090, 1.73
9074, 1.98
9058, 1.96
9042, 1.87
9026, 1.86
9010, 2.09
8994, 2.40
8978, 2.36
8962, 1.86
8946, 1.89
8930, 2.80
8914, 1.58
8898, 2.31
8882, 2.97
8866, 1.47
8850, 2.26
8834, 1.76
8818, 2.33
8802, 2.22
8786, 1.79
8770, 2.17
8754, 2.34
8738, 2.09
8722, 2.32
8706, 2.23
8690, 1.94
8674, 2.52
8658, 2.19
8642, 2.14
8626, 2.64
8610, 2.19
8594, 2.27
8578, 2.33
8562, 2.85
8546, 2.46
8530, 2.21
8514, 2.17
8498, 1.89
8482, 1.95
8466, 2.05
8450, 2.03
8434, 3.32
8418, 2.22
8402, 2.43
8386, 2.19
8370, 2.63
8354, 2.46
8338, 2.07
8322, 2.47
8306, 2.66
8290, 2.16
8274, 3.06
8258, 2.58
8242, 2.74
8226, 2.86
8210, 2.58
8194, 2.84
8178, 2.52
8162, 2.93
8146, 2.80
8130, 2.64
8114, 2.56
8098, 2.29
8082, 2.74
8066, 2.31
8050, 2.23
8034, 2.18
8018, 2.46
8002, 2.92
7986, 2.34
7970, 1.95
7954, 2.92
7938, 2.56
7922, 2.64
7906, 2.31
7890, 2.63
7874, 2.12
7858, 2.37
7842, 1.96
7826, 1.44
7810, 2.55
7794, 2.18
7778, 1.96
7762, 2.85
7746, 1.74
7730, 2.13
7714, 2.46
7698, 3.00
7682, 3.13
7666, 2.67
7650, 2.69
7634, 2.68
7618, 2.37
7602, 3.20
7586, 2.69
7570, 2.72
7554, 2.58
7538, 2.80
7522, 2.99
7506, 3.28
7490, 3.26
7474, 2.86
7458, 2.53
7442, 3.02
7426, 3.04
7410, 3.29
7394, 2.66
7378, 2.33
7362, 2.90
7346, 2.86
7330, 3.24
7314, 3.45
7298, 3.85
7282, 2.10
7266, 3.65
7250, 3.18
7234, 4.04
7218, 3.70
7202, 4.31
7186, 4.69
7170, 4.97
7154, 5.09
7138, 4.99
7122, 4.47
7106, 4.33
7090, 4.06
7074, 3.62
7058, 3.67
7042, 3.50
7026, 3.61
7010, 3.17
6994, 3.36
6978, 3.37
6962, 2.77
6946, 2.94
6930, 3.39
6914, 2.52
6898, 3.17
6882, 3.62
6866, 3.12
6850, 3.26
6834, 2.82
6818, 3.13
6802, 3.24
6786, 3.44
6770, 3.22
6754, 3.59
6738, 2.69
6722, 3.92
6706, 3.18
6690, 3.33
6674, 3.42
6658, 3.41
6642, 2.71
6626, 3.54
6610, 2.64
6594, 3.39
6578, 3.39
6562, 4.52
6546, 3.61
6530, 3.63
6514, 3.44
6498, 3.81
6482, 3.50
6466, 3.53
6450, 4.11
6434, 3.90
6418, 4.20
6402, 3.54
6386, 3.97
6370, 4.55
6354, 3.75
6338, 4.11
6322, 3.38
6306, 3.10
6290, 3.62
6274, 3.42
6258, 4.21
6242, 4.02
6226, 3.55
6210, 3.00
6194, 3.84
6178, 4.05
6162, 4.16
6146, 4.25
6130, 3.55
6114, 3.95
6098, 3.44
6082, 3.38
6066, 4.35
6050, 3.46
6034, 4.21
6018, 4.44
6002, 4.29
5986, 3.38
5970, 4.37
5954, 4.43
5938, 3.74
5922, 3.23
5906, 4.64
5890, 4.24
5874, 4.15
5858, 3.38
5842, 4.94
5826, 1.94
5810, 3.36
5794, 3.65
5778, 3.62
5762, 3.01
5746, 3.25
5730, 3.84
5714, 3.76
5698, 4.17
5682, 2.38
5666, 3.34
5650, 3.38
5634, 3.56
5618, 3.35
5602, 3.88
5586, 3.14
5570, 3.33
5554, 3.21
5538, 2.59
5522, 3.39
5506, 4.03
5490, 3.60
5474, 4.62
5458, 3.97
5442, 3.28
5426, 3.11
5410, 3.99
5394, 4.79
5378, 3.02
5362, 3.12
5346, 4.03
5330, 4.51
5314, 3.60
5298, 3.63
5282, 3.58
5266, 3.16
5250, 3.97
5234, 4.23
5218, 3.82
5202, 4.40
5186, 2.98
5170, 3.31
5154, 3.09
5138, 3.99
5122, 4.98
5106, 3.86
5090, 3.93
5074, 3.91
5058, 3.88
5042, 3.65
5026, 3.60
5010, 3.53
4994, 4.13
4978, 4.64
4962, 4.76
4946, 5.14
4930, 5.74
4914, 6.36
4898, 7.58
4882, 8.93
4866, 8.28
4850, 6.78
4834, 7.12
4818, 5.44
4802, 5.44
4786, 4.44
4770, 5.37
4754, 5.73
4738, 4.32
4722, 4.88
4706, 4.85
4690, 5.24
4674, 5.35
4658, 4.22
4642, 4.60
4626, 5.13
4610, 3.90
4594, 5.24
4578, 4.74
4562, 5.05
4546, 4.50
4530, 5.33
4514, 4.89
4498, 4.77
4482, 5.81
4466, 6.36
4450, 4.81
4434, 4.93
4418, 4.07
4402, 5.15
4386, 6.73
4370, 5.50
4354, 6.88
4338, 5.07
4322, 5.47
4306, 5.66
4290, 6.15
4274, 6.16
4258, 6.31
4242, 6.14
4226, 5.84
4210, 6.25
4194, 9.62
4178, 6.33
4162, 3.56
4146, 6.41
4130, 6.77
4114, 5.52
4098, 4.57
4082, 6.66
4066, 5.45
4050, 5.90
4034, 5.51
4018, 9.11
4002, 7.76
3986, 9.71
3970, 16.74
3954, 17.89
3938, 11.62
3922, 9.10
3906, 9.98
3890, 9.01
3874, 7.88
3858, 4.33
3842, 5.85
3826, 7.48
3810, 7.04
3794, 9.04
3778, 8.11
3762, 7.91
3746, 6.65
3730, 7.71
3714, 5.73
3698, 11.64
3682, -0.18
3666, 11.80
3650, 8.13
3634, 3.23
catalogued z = 1.560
